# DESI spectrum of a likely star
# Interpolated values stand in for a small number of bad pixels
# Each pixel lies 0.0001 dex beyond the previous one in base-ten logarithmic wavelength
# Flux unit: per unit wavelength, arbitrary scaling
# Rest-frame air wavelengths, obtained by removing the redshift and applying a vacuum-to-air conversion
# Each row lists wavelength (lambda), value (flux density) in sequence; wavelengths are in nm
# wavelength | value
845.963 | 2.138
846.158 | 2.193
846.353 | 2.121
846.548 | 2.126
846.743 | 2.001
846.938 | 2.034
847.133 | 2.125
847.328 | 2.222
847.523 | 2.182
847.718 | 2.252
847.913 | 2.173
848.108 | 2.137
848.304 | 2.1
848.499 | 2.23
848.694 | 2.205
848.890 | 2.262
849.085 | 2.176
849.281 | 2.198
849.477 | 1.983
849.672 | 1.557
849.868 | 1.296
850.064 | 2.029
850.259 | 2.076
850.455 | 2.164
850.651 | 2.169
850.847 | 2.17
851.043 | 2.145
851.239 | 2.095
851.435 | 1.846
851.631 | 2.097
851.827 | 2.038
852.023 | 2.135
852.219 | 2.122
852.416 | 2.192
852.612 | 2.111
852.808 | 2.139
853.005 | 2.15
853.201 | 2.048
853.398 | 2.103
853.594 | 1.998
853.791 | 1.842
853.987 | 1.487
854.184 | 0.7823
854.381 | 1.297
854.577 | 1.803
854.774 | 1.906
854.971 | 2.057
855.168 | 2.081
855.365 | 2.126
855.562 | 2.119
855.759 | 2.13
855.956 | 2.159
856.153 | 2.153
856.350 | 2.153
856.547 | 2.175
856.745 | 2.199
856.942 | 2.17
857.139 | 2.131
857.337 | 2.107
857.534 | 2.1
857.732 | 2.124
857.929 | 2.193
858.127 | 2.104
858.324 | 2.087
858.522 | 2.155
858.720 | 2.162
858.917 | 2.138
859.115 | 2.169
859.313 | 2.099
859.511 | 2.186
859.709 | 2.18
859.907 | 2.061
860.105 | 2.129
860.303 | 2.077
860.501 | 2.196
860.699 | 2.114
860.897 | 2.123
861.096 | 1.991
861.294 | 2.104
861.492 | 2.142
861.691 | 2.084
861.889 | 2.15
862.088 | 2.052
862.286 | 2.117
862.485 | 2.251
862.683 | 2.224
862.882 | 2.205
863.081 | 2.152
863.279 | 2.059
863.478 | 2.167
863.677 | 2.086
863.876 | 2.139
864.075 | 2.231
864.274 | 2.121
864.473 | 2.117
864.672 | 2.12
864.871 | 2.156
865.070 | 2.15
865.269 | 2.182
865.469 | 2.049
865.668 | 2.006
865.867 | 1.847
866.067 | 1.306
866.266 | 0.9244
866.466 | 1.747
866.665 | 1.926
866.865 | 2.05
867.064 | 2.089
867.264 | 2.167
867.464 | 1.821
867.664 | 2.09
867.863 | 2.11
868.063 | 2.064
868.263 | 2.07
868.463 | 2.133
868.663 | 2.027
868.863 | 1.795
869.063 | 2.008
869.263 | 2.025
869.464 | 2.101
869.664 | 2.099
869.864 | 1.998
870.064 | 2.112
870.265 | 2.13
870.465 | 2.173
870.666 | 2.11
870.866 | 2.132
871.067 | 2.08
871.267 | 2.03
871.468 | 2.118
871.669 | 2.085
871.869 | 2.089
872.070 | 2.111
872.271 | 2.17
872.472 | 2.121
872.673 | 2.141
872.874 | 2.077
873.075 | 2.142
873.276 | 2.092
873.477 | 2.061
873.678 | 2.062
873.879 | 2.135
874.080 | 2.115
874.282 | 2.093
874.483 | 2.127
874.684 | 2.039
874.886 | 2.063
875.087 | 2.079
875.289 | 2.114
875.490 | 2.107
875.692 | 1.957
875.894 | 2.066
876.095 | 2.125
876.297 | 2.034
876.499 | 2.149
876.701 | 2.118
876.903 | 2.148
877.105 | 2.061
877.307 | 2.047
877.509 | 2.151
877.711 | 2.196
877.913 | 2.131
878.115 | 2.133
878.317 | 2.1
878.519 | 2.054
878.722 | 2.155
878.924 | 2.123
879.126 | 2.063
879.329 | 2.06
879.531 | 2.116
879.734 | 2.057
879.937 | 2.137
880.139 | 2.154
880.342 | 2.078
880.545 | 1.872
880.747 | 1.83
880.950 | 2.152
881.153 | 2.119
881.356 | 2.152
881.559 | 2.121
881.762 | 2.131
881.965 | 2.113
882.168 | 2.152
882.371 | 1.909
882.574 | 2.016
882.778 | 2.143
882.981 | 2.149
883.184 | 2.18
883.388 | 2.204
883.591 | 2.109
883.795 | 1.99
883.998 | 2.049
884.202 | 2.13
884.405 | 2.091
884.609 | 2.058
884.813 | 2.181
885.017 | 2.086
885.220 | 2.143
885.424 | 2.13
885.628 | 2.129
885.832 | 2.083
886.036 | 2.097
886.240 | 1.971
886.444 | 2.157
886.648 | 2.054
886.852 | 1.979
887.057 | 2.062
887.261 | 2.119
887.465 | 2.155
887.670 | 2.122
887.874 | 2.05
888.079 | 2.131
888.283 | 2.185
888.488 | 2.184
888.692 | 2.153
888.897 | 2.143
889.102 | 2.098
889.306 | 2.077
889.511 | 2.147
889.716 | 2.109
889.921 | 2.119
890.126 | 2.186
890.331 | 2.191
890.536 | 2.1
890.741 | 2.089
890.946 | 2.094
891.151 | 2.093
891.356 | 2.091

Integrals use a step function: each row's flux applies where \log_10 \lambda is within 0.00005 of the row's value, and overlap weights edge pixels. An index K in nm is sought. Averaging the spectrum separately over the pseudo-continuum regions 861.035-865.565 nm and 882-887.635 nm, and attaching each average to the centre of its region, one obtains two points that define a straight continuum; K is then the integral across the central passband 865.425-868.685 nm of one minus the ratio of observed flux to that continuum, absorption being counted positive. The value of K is 0.34 nm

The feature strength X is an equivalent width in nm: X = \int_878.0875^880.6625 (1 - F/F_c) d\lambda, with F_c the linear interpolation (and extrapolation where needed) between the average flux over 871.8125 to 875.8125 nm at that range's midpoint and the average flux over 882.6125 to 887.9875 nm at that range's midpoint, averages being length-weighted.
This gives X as 0.02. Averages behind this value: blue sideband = 2.09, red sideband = 2.1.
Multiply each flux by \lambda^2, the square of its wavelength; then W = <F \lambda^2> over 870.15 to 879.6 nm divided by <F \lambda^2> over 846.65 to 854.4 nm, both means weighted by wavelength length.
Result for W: 1.1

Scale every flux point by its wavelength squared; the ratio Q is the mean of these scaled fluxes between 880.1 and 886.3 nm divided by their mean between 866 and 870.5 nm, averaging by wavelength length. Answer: 1.10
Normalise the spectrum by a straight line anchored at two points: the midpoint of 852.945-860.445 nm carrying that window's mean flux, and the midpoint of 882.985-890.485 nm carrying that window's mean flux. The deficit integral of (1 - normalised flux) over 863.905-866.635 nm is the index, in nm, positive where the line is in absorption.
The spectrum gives 0.171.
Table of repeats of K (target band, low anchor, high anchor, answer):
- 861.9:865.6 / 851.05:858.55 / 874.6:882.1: -0.17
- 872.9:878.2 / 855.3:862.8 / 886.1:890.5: 0.06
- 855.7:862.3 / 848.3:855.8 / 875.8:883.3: -0.39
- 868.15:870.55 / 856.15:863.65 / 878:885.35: 0.07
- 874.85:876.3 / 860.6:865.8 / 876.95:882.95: 0.02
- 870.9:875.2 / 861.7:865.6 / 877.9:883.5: 0.03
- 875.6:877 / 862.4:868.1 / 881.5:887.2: -0.02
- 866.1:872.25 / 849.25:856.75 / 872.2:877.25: 0.17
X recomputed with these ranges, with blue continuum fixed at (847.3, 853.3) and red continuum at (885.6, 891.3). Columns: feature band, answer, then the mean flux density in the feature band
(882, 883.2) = 0.01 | 2.09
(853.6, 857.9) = 0.26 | 1.96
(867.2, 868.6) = 0.02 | 2.06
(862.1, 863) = -0.04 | 2.18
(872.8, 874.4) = 0.00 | 2.1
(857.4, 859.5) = -0.04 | 2.14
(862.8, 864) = -0.02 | 2.14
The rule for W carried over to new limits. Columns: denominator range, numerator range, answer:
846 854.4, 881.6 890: 1.13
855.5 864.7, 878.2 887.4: 1.03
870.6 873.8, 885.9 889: 1.04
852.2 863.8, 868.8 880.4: 1.05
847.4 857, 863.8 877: 1.06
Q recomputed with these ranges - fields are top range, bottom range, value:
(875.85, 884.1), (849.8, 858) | 1.11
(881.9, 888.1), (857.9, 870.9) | 1.06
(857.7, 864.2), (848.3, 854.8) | 1.11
